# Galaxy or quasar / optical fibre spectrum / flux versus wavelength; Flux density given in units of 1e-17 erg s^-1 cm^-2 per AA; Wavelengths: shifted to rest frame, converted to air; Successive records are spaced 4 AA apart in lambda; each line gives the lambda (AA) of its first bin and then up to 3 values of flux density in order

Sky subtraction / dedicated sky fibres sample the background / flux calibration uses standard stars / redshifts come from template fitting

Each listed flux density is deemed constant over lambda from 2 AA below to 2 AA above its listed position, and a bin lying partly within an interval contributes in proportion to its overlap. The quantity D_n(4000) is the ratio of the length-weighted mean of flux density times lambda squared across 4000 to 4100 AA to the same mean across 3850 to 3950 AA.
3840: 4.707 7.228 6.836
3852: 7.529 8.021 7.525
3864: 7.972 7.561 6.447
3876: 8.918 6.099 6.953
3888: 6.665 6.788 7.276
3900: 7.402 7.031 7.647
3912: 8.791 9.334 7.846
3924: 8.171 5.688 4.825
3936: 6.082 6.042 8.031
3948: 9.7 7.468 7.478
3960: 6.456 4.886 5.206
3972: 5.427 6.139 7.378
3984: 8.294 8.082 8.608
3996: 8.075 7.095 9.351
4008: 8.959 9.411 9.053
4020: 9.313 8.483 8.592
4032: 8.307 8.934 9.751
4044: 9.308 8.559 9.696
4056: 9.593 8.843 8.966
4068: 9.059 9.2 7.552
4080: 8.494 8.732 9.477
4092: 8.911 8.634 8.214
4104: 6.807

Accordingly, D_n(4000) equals 1.30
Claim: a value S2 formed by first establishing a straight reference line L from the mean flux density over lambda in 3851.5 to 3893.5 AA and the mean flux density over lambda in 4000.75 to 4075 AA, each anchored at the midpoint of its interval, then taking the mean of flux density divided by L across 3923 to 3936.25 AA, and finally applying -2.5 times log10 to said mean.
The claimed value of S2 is 0.29 mag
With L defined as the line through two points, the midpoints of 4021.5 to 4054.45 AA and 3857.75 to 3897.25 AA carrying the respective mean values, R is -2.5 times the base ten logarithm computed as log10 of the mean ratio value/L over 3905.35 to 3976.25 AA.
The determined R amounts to 0.13 mag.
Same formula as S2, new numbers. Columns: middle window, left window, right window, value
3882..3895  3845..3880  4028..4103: 0.13 mag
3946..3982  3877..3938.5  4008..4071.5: 0.19 mag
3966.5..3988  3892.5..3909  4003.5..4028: 0.26 mag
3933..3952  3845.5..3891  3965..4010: 0.01 mag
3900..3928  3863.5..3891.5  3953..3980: -0.18 mag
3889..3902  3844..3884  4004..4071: 0.09 mag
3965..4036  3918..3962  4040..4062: 0.04 mag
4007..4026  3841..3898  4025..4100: -0.07 mag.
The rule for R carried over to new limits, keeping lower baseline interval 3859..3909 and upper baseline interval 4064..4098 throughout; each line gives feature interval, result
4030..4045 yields -0.08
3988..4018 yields -0.06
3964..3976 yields 0.42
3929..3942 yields 0.33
